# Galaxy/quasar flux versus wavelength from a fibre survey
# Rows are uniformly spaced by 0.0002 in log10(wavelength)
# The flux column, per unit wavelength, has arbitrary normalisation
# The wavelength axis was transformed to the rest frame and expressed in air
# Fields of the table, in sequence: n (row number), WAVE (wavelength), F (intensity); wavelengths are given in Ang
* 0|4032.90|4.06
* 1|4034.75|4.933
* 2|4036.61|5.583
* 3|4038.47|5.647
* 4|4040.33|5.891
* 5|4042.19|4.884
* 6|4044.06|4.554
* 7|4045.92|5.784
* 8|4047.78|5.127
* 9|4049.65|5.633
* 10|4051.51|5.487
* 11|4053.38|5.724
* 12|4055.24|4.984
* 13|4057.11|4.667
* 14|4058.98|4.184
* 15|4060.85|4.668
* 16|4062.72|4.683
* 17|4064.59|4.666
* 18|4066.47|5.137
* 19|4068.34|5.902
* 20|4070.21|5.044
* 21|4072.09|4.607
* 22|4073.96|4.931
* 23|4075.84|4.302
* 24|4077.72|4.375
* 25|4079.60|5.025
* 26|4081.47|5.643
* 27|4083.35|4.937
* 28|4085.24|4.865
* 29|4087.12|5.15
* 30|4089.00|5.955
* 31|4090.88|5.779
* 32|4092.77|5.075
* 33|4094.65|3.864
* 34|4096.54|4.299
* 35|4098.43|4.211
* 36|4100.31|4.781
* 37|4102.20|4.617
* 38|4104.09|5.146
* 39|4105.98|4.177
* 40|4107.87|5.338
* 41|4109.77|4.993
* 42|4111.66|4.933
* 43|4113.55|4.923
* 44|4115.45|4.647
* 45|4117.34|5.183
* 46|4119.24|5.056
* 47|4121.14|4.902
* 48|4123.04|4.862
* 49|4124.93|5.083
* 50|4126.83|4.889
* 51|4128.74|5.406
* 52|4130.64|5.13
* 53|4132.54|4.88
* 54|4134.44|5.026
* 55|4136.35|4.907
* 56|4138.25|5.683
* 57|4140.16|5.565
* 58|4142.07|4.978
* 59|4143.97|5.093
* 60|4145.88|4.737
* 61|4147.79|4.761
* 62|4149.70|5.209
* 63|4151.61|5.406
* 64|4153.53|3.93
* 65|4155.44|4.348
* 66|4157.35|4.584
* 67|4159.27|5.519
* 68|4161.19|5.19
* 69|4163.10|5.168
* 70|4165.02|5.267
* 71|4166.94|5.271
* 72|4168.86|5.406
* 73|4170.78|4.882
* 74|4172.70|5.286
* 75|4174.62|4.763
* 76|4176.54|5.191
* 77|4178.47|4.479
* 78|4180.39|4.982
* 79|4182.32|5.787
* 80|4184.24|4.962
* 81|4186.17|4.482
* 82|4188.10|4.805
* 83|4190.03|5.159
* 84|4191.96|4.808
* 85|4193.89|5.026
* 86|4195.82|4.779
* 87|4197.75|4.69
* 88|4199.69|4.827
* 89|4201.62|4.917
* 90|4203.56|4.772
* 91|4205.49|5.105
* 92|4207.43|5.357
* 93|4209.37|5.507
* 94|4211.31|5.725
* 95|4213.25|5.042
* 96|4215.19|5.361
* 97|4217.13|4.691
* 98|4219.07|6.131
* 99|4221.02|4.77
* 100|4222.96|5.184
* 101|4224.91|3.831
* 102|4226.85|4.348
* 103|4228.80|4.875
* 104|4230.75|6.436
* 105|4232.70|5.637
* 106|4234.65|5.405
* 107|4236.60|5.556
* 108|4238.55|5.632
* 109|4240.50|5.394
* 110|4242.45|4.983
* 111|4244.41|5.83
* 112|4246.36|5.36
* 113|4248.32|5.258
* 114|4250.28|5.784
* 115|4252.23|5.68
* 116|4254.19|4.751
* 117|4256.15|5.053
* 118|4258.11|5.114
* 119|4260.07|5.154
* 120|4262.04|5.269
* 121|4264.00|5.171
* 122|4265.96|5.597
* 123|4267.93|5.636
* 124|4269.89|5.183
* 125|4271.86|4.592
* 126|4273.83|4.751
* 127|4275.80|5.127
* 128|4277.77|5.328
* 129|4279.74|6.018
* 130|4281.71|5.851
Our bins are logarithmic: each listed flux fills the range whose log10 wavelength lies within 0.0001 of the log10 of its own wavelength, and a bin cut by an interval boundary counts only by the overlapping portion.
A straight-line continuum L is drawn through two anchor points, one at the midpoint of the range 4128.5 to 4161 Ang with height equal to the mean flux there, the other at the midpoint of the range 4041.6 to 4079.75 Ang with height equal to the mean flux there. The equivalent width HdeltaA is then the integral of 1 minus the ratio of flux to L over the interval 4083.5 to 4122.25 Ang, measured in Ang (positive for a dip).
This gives 0.7 Ang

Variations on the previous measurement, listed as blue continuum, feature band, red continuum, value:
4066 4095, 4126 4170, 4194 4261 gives 0.58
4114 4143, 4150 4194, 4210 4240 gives 1.40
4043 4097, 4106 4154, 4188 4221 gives 0.31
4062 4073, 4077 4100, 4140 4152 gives 0.43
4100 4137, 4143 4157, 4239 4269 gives 0.73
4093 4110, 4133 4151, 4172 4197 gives -1.24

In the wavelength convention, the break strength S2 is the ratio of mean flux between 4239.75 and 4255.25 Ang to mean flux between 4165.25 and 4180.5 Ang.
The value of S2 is 1.07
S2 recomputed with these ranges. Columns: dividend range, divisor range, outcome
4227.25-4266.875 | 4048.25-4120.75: 1.09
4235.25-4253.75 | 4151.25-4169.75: 1.10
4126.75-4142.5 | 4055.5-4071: 1.06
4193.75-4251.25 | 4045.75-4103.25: 1.05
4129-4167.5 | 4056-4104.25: 1.04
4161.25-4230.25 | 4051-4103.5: 1.02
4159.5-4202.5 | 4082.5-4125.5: 1.02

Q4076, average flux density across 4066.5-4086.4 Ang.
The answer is 4.97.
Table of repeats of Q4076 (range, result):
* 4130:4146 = 5.13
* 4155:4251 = 5.13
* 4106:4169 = 5.02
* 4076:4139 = 4.95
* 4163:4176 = 5.15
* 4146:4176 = 5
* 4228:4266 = 5.39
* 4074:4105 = 4.88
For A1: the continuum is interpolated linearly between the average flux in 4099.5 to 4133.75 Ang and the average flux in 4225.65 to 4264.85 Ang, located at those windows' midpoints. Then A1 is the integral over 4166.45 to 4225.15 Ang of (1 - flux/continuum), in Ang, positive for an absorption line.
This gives 1.5 Ang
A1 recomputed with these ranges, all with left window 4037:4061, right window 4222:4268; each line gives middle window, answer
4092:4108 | 1.99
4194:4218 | 0.91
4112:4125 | 0.71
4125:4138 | 0.39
